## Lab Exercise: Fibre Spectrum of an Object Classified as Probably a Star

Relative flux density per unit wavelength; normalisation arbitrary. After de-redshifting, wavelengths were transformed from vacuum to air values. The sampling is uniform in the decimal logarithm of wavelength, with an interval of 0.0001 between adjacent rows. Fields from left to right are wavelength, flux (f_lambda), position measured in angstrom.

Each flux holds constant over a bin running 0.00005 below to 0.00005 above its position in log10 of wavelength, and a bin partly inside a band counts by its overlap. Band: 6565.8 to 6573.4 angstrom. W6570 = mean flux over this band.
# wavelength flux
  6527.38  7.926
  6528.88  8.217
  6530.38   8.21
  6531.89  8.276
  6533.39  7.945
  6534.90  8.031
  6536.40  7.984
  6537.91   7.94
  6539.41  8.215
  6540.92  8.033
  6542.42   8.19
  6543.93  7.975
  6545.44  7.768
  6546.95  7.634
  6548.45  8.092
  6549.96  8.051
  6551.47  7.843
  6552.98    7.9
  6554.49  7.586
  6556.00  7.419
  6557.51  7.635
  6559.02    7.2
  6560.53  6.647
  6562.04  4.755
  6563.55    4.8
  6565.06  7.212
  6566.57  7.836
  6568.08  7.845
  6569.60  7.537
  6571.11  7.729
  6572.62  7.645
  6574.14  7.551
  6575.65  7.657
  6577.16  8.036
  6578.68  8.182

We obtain 7.71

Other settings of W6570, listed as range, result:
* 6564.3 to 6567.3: 7.52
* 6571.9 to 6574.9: 7.59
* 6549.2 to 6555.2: 7.84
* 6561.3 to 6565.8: 5.59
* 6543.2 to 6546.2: 7.86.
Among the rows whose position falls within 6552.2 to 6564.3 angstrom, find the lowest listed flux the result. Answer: 4.755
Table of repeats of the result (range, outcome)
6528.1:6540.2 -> 7.94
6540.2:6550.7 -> 7.634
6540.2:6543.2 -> 8.033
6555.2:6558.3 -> 7.419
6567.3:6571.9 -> 7.537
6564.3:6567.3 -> 7.212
